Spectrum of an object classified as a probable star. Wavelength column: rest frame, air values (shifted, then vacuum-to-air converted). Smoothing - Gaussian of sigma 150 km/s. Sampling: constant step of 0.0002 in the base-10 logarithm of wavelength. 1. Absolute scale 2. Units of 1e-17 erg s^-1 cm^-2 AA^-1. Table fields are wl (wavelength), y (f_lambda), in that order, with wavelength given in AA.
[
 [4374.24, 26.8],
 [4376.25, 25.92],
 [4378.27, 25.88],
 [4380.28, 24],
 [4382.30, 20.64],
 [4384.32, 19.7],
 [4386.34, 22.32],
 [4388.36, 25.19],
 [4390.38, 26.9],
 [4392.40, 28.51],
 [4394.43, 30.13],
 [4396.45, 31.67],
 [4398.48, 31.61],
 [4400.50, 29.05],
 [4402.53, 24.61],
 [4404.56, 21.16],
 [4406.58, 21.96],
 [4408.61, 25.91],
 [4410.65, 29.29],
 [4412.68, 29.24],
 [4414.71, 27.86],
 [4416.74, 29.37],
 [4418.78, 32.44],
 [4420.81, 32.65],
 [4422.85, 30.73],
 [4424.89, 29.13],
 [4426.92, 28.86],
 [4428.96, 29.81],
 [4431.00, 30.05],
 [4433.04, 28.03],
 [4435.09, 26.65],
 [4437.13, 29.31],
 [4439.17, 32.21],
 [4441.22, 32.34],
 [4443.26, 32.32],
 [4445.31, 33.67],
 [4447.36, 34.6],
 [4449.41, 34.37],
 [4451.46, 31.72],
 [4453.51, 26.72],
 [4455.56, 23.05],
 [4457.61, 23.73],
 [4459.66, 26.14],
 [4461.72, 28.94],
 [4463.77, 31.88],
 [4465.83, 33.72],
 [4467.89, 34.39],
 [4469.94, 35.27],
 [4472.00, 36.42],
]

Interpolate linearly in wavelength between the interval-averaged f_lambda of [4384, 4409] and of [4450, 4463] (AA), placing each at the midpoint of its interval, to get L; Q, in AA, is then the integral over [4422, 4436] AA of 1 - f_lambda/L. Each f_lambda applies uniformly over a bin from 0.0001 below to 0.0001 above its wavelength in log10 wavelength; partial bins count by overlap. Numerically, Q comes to -1.2 AA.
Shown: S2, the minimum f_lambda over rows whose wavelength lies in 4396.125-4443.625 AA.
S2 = 21.16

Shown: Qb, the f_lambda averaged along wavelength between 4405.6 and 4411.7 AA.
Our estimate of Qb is 25.7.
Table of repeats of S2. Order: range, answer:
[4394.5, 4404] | 24.61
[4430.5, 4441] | 26.65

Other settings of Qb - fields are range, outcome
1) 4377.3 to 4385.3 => 22.6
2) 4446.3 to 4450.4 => 34.4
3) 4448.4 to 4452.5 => 33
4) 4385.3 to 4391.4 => 24.8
